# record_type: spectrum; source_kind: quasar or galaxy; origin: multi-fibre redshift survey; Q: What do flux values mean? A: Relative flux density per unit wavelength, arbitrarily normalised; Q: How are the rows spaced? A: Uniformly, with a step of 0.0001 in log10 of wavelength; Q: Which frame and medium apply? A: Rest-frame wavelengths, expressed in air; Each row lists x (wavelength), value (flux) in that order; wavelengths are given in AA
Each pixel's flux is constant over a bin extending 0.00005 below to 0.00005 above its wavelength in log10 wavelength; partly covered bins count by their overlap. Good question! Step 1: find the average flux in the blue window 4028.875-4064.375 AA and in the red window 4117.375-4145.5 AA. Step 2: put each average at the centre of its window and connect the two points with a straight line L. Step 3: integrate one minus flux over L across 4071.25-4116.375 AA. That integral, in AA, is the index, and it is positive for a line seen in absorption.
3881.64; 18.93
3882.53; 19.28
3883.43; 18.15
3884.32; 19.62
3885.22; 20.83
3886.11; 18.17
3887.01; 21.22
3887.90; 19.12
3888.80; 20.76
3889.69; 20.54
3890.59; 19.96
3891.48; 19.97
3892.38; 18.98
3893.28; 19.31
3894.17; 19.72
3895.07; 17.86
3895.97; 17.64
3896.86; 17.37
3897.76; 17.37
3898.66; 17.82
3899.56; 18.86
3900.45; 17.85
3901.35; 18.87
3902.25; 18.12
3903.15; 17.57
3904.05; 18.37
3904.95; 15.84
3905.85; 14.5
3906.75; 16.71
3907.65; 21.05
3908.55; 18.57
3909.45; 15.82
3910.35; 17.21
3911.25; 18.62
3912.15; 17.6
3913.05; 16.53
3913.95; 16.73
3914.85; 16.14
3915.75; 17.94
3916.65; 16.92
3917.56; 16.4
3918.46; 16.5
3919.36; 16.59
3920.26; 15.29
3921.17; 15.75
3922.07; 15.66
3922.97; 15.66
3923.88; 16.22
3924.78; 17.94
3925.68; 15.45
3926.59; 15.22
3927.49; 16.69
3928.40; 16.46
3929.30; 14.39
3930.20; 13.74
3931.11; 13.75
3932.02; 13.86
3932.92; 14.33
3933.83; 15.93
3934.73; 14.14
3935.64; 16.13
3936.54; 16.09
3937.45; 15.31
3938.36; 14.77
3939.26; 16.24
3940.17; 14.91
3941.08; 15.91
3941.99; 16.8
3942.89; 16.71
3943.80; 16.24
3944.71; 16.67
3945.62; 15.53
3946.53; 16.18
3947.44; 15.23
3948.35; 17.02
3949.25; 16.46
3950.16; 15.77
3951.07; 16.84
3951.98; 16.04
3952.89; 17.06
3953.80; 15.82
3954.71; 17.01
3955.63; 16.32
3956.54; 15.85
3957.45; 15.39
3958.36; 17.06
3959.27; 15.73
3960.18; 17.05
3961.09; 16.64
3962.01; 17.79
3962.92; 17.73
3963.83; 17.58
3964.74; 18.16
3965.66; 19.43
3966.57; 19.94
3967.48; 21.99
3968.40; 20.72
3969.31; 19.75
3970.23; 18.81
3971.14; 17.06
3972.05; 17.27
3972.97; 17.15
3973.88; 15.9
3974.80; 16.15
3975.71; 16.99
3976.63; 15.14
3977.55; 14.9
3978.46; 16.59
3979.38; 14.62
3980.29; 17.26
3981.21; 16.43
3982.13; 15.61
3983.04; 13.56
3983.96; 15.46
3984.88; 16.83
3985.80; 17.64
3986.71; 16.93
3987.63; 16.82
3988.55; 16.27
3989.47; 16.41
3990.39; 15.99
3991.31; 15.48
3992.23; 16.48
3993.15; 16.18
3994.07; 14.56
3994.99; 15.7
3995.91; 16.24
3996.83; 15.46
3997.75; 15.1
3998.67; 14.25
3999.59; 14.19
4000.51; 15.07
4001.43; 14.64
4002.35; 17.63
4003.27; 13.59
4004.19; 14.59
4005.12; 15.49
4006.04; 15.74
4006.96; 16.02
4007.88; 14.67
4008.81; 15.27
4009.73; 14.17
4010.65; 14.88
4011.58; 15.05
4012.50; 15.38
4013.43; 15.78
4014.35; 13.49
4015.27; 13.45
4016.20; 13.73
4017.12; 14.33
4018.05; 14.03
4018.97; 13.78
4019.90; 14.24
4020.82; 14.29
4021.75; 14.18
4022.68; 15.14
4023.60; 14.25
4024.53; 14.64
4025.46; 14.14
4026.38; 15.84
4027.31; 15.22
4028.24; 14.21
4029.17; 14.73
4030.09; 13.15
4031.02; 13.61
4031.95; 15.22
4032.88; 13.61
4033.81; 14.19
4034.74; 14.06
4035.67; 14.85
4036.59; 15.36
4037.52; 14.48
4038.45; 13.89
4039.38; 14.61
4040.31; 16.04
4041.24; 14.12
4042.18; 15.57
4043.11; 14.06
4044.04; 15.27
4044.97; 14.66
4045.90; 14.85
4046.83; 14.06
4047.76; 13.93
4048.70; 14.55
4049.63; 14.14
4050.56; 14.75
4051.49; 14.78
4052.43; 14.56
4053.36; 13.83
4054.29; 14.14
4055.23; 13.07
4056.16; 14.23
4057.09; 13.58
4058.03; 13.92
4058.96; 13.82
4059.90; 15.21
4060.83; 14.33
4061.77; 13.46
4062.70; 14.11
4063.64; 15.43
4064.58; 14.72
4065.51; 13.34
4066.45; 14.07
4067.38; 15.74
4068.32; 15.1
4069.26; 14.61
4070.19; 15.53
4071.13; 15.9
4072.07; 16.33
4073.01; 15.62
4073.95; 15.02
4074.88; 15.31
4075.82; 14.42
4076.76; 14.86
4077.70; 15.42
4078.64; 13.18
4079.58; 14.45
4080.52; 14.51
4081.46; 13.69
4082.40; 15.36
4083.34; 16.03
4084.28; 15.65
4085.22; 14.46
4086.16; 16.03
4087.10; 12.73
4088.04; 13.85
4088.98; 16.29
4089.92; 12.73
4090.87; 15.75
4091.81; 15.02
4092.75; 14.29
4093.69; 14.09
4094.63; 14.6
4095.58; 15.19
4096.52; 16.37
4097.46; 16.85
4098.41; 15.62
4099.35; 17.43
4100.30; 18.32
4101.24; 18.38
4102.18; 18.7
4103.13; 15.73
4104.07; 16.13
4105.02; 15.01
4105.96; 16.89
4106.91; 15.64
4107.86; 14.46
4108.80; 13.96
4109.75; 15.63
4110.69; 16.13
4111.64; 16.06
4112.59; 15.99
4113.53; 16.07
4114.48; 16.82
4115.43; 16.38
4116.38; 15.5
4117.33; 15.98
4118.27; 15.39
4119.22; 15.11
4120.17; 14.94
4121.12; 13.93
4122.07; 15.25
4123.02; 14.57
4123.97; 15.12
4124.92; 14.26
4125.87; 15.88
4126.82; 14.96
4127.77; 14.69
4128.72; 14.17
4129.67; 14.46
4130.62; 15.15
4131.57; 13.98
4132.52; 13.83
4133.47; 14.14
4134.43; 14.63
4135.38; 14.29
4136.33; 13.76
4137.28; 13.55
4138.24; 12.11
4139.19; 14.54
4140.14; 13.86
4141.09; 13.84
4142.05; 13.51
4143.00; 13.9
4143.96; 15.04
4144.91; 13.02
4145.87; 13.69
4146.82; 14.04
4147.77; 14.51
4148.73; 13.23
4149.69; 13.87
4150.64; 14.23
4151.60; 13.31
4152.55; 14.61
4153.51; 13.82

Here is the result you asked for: -3.5 AA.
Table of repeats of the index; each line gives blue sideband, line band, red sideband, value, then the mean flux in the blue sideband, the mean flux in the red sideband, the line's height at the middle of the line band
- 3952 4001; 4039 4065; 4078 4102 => 2.2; 16.6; 15.3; 15.7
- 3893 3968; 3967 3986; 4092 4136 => -0.6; 16.7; 15.4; 16.4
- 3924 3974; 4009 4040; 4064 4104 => 2.7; 16.6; 15.3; 15.8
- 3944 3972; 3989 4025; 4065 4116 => 3.5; 17.3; 15.4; 16.6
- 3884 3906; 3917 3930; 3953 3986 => 1.5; 18.7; 17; 18.1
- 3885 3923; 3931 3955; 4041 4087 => 1.8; 17.9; 14.6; 17.1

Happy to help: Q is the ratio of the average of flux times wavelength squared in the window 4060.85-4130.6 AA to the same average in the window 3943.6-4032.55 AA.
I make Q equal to 1.01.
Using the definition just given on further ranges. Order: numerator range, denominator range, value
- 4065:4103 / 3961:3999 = 0.96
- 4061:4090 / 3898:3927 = 0.94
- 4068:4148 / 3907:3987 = 0.98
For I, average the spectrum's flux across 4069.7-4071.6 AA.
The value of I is 15.7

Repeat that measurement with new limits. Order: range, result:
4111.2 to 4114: 16.1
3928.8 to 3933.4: 14.1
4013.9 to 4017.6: 13.7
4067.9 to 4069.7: 14.8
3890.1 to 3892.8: 19.6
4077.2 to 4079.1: 14.3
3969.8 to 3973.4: 17.6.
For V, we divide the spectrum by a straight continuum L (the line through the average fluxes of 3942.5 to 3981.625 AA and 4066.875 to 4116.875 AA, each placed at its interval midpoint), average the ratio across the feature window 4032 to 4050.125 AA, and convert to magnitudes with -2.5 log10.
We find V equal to 0.11 mag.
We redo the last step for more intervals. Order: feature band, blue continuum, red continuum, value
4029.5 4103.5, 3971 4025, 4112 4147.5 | 0.009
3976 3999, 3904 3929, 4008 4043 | -0.041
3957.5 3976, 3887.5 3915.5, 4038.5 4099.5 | -0.070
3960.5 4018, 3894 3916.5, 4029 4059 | -0.033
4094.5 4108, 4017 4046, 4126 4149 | -0.157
